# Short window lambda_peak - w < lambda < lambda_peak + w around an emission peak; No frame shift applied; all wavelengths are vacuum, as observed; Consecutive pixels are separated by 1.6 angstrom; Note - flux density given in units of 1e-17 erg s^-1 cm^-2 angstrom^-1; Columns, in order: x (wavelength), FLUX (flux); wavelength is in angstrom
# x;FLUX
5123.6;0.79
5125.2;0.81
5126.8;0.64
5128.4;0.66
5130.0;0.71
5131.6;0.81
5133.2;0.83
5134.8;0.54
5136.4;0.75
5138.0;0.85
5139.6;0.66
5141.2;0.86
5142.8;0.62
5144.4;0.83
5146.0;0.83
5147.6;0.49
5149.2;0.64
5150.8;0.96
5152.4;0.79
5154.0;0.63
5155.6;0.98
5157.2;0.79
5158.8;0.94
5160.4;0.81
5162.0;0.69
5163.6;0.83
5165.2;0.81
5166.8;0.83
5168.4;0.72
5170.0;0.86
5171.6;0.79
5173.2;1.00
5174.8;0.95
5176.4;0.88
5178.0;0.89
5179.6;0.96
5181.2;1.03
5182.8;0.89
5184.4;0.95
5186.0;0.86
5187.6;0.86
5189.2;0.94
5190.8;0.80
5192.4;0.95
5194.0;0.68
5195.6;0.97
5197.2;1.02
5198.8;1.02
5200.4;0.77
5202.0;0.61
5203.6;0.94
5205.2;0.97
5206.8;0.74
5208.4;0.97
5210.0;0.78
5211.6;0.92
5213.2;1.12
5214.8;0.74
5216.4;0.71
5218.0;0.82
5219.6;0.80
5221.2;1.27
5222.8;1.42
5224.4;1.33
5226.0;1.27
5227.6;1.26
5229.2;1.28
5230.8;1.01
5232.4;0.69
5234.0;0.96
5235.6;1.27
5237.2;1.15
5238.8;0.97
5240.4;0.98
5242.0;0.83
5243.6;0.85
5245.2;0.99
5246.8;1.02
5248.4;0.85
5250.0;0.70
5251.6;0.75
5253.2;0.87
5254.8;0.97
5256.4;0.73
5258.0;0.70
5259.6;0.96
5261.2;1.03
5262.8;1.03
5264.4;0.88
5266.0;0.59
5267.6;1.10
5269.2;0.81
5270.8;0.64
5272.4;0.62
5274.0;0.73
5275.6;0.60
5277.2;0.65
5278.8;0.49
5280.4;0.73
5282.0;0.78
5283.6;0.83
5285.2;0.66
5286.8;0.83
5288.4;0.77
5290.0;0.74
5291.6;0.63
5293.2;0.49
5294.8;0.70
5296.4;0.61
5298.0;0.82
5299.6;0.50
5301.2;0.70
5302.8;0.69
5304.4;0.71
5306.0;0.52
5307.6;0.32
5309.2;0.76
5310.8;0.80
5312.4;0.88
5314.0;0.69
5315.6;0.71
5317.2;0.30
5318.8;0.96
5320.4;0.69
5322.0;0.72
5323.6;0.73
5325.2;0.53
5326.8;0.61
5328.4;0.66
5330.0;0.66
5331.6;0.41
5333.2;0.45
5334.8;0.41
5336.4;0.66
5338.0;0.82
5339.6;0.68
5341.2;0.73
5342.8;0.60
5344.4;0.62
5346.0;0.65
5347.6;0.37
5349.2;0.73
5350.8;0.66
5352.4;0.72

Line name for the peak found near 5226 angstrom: C III]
